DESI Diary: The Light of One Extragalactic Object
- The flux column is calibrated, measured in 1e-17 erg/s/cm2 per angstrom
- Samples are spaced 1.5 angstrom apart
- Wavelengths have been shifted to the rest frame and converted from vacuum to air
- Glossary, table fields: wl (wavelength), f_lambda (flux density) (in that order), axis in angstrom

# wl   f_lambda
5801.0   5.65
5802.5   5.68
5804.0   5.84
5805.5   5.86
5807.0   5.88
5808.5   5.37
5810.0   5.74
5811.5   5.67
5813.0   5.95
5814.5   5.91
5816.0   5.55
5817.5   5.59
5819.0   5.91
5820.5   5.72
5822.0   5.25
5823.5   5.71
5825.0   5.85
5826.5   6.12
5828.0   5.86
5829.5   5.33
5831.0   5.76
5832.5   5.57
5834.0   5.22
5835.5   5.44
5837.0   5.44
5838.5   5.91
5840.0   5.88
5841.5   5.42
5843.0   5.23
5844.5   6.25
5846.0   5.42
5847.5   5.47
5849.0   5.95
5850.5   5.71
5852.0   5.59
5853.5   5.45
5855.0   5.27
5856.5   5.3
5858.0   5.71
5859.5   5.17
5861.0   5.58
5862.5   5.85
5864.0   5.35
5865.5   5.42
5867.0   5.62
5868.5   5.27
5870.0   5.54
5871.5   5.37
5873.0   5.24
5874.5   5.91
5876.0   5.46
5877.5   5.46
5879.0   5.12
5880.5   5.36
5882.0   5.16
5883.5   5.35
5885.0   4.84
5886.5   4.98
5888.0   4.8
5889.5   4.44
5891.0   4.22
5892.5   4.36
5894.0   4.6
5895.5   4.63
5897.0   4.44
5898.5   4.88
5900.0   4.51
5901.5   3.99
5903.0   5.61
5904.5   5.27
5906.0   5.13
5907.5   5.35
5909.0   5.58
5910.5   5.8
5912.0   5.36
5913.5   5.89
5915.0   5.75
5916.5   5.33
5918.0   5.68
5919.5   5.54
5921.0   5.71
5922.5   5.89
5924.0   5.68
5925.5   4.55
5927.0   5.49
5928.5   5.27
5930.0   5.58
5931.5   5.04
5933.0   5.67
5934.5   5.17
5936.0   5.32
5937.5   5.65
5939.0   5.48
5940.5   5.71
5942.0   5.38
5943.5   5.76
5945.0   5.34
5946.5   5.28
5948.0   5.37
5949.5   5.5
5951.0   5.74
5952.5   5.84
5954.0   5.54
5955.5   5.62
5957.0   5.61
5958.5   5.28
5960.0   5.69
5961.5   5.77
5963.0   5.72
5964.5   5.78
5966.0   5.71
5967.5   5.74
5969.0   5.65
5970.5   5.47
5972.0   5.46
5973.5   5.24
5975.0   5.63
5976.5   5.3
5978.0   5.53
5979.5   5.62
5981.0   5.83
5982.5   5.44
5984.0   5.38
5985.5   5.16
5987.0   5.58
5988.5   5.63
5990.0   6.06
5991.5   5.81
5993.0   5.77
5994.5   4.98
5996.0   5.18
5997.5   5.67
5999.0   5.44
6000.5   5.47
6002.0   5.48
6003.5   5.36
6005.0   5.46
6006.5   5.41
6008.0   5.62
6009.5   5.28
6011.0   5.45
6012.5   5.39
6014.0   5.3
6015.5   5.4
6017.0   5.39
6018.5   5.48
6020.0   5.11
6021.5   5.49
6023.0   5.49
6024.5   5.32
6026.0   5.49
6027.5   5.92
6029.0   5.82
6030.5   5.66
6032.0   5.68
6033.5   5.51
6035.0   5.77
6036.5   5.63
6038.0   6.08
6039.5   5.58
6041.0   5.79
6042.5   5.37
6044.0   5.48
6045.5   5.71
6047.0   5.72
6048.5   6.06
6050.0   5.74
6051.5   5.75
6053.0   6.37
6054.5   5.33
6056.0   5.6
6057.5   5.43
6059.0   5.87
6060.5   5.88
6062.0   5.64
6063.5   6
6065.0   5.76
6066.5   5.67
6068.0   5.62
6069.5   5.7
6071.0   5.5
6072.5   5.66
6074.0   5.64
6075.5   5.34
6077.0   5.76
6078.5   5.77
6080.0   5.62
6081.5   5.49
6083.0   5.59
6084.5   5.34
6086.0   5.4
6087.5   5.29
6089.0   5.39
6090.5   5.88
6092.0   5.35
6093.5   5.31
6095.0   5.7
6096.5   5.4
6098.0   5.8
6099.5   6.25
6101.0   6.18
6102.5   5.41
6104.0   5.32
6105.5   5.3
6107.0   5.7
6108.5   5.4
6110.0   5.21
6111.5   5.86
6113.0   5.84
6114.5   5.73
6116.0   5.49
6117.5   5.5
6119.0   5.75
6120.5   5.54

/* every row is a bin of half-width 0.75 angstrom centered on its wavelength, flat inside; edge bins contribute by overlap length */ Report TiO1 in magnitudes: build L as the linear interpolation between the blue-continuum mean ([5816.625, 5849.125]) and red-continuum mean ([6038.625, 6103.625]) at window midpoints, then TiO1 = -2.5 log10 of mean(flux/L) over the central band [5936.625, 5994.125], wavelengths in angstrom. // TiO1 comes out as 0.01 mag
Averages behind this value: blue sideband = 5.64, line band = 5.58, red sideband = 5.65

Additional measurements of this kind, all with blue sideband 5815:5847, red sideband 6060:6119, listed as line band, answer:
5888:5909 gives 0.183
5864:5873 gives 0.043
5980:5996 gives 0.014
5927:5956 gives 0.027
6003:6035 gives 0.026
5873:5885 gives 0.055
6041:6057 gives -0.019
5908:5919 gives 0.002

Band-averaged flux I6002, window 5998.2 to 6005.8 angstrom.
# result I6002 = 5.44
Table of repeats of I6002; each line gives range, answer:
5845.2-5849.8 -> 5.62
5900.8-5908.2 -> 5.08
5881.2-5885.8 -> 5.12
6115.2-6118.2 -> 5.5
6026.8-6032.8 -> 5.77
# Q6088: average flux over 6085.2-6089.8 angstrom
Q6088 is 5.37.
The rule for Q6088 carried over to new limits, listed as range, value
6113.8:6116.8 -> 5.61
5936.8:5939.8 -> 5.57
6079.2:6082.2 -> 5.56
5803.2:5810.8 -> 5.74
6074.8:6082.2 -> 5.6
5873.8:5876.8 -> 5.68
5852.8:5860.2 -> 5.38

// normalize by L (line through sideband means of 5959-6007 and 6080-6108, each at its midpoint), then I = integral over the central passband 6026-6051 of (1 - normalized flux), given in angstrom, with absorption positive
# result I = -0.7 angstrom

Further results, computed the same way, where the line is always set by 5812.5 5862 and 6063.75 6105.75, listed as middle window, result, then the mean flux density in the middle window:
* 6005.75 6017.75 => 0.4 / 5.41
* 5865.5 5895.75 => 2.8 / 5.1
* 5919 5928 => 0.2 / 5.47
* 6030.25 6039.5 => -0.2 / 5.71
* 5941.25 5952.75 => 0.2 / 5.51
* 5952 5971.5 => -0.1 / 5.64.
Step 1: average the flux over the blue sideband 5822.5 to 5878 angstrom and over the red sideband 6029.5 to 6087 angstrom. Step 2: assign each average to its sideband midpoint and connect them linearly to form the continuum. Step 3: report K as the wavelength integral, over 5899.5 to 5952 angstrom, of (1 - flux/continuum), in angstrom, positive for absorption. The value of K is 1.8 angstrom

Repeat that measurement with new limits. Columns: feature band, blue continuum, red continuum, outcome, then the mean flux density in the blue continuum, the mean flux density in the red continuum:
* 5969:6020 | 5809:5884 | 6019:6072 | 1.6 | 5.57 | 5.67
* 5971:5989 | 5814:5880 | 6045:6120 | 0.4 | 5.57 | 5.64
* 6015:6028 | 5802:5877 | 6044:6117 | 0.4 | 5.61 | 5.64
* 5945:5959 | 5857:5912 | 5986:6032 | -0.5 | 5.15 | 5.5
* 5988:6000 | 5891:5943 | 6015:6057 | -0.1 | 5.26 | 5.63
